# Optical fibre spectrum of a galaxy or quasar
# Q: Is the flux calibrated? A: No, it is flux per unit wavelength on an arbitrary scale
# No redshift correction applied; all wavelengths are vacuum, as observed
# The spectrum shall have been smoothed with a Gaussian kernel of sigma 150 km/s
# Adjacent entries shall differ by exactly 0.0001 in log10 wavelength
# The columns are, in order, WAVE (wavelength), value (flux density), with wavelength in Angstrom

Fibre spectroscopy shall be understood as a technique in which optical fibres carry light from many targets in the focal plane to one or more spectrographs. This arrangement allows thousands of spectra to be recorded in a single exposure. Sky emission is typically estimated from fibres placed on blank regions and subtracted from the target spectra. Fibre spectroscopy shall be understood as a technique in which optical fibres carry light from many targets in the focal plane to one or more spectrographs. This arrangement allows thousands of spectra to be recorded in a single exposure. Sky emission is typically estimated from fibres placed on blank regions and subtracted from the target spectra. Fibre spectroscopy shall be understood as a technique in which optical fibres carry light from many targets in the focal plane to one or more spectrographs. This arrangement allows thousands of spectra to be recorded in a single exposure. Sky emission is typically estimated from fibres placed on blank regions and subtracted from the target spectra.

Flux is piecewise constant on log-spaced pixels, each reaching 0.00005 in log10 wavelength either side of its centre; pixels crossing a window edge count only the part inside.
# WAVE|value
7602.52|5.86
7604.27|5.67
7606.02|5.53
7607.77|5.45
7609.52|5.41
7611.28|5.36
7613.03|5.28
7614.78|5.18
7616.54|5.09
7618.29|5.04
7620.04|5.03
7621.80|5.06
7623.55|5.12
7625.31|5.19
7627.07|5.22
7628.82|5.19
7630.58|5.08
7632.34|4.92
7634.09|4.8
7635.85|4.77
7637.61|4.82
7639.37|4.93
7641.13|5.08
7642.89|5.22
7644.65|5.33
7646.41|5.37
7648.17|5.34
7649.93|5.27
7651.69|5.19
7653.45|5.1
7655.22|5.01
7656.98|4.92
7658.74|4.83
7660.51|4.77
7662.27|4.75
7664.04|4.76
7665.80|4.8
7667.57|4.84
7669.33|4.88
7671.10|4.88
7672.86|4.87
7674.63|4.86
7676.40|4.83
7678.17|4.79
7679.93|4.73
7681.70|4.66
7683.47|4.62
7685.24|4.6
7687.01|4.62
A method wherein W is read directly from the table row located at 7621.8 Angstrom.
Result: 5.06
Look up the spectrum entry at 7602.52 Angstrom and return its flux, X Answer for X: 5.86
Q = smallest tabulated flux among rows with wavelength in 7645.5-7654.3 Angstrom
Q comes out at 5.1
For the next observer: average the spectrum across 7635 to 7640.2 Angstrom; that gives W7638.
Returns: 4.84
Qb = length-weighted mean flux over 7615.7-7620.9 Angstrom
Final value 5.06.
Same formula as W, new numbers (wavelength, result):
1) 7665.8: 4.8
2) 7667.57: 4.84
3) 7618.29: 5.04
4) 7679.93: 4.73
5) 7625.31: 5.19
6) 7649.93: 5.27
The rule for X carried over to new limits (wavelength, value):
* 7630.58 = 5.08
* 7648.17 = 5.34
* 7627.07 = 5.22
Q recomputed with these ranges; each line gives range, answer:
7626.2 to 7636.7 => 4.77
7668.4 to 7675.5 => 4.86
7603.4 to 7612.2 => 5.36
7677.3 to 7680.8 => 4.73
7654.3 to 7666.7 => 4.75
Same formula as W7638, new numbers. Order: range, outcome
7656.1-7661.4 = 4.84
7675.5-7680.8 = 4.79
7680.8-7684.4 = 4.64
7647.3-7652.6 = 5.27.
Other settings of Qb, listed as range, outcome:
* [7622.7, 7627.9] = 5.17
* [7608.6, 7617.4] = 5.26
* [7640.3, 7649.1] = 5.27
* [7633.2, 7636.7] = 4.79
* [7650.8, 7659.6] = 5.01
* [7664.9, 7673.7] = 4.86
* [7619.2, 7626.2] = 5.09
